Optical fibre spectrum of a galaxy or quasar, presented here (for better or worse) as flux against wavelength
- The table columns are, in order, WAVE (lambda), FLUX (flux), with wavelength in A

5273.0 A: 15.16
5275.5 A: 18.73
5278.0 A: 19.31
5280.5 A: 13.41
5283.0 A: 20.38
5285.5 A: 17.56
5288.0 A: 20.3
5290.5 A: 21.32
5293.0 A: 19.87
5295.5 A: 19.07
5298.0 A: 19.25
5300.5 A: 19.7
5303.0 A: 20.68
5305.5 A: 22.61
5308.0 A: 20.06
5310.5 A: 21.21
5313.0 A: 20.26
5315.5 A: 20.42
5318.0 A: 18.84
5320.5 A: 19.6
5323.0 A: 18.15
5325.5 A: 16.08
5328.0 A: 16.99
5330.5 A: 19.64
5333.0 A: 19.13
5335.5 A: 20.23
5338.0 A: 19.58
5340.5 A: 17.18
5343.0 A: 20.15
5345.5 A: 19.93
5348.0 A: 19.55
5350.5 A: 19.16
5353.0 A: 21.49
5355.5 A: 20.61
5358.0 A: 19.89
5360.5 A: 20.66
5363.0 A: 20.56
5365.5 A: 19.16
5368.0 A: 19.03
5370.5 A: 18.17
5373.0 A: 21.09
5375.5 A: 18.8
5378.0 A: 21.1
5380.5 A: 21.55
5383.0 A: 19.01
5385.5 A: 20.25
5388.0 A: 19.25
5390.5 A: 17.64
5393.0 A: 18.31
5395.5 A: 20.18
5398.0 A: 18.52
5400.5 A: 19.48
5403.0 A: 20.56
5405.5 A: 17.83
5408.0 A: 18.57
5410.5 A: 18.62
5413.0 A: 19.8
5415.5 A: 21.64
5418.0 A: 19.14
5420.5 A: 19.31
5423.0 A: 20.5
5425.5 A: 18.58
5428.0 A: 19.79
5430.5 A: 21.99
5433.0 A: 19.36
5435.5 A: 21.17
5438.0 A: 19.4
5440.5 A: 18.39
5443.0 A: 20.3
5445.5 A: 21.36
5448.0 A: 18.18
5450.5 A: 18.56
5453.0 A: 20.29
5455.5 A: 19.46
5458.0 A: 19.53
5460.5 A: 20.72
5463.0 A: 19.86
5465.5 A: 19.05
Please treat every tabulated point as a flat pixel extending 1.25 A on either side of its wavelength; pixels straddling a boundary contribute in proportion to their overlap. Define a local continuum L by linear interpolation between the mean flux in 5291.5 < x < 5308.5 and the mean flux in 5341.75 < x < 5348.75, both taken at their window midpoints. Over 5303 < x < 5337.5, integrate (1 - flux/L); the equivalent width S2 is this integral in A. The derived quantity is 0.9 A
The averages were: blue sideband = 20.2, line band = 19.5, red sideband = 19.9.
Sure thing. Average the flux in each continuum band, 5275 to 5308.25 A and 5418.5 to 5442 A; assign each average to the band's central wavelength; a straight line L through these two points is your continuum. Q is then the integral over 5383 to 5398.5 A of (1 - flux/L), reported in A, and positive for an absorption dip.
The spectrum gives 0.5 A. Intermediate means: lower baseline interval 19.4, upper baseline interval 19.8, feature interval 19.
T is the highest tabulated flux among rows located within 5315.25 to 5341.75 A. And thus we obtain 20.42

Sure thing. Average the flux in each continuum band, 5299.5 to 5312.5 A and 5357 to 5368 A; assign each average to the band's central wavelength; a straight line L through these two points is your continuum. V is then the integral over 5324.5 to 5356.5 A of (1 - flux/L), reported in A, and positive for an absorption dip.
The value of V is 1.7 A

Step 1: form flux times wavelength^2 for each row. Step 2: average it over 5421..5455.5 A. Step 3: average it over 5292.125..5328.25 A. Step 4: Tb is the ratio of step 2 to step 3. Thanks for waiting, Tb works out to 1.06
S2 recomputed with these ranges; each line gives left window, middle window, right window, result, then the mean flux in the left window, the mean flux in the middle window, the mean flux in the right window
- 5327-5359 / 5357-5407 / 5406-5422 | -0.2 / 19.5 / 19.5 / 19.4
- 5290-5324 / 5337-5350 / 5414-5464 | 0.5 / 20.1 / 19.3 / 19.9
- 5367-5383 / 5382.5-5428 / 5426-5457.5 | 1.3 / 19.9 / 19.3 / 19.8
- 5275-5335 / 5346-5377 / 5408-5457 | -0.6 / 19.3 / 19.9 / 19.7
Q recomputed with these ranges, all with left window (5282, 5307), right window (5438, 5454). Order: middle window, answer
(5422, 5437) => -0.5 A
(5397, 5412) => 0.5 A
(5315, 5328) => 1.0 A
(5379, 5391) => 0.0 A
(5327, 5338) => 0.5 A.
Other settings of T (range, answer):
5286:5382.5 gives 22.61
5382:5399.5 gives 20.25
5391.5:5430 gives 21.64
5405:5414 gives 19.8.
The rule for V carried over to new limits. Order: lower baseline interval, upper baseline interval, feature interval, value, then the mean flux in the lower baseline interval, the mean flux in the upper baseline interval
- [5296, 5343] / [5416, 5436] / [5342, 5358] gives -0.43 A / 19.4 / 20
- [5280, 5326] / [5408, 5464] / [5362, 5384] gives -0.17 A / 19.6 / 19.8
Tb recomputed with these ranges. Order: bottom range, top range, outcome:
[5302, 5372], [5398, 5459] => 1.04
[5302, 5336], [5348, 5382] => 1.05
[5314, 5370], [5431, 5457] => 1.06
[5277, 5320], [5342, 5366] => 1.05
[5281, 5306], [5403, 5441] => 1.04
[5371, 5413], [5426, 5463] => 1.04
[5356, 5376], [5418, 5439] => 1.04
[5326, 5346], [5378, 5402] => 1.05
